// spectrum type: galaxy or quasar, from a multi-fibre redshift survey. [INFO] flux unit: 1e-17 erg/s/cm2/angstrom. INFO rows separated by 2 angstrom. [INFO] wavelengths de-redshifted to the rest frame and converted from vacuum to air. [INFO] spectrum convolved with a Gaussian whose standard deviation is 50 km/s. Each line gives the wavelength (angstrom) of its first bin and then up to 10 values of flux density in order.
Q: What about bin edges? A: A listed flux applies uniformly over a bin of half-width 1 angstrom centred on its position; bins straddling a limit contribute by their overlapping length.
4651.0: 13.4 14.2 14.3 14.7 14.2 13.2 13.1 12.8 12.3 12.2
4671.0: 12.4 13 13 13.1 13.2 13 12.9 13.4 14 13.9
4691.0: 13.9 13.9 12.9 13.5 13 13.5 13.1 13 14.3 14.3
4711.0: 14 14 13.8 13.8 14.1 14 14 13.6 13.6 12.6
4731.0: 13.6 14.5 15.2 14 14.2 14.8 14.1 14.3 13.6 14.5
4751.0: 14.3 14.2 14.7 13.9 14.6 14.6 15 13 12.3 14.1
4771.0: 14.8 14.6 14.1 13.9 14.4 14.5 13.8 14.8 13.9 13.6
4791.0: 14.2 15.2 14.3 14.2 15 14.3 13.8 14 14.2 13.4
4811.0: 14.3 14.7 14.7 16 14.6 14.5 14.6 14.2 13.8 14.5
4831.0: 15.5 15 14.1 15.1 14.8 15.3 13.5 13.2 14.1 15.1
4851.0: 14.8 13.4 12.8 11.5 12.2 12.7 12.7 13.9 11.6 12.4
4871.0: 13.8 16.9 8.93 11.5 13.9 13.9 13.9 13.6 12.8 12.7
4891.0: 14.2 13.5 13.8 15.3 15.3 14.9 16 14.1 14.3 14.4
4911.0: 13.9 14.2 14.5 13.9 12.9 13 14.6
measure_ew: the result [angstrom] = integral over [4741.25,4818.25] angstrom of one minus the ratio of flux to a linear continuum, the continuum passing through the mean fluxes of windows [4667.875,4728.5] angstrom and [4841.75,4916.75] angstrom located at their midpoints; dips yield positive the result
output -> -4.10 angstrom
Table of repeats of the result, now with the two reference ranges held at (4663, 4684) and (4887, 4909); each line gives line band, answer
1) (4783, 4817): -1.63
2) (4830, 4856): -0.75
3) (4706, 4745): -2.59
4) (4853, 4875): 1.91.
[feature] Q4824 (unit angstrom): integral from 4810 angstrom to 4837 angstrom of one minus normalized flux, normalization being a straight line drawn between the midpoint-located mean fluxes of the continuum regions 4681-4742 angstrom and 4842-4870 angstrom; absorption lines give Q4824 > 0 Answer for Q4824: -2.83 angstrom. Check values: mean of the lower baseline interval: 13.8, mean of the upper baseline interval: 13.1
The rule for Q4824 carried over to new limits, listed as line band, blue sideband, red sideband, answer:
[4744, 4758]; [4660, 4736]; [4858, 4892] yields -0.9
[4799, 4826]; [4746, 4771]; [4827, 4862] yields -0.8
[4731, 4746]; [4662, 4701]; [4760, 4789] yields -0.7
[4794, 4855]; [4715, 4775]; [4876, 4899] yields -2.5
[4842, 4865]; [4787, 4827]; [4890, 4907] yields 1.9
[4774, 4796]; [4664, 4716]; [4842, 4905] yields -1.3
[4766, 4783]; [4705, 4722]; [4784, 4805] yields 0.2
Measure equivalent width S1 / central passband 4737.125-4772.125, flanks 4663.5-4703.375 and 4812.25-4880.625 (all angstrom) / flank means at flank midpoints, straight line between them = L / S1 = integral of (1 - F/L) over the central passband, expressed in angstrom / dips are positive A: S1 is -1.9 angstrom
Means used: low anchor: 13.2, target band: 14.2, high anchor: 13.8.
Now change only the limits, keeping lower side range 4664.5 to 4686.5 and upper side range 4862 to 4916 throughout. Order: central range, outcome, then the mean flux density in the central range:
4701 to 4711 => -0.53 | 13.7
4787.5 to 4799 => -0.86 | 14.3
